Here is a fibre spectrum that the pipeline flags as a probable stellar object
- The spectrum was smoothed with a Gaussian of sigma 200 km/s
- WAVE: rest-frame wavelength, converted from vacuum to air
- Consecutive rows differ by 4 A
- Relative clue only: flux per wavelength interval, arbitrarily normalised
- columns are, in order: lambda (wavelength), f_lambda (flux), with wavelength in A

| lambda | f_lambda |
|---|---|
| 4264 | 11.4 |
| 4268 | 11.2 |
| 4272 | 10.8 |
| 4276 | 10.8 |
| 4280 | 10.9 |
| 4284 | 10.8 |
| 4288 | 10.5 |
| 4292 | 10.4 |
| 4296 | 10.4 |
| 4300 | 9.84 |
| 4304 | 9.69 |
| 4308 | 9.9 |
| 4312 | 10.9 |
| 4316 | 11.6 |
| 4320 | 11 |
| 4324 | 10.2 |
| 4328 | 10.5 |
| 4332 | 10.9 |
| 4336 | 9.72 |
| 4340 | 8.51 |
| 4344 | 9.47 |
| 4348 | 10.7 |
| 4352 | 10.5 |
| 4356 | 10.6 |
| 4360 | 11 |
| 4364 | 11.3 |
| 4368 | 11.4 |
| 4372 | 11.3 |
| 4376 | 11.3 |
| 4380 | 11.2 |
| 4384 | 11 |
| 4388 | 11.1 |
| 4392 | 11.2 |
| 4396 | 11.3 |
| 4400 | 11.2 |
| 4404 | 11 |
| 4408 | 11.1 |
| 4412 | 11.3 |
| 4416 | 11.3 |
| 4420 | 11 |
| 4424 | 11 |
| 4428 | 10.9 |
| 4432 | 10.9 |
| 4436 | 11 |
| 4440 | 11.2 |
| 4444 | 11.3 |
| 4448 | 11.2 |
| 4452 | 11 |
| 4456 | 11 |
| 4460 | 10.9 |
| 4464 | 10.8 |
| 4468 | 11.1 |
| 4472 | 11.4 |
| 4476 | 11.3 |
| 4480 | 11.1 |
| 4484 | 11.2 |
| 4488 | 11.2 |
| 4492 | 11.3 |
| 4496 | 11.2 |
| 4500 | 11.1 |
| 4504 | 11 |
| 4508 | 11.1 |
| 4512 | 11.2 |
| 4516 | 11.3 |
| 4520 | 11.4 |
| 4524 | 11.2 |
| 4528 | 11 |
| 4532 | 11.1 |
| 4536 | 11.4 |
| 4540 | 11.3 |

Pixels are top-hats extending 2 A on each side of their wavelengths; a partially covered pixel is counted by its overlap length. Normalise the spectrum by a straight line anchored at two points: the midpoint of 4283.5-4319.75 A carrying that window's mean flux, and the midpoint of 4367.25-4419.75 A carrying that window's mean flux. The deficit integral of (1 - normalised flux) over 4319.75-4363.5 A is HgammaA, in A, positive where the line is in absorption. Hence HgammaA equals 2.00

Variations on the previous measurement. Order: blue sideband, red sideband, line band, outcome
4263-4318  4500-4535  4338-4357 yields 1.5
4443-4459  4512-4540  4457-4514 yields 0.1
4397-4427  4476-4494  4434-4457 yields 0.1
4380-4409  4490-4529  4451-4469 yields 0.3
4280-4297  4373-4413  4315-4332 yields 0.0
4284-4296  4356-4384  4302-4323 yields 0.2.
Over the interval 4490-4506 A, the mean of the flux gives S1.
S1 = 11.1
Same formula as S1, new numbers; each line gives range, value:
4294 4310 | 9.96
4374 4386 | 11.2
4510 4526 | 11.3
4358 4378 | 11.3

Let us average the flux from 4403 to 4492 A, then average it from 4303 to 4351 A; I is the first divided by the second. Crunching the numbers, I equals 1.08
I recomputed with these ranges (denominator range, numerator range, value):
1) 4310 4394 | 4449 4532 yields 1.04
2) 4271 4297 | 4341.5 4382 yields 1.02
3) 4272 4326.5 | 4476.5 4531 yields 1.06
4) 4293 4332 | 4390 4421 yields 1.07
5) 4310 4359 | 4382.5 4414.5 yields 1.07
